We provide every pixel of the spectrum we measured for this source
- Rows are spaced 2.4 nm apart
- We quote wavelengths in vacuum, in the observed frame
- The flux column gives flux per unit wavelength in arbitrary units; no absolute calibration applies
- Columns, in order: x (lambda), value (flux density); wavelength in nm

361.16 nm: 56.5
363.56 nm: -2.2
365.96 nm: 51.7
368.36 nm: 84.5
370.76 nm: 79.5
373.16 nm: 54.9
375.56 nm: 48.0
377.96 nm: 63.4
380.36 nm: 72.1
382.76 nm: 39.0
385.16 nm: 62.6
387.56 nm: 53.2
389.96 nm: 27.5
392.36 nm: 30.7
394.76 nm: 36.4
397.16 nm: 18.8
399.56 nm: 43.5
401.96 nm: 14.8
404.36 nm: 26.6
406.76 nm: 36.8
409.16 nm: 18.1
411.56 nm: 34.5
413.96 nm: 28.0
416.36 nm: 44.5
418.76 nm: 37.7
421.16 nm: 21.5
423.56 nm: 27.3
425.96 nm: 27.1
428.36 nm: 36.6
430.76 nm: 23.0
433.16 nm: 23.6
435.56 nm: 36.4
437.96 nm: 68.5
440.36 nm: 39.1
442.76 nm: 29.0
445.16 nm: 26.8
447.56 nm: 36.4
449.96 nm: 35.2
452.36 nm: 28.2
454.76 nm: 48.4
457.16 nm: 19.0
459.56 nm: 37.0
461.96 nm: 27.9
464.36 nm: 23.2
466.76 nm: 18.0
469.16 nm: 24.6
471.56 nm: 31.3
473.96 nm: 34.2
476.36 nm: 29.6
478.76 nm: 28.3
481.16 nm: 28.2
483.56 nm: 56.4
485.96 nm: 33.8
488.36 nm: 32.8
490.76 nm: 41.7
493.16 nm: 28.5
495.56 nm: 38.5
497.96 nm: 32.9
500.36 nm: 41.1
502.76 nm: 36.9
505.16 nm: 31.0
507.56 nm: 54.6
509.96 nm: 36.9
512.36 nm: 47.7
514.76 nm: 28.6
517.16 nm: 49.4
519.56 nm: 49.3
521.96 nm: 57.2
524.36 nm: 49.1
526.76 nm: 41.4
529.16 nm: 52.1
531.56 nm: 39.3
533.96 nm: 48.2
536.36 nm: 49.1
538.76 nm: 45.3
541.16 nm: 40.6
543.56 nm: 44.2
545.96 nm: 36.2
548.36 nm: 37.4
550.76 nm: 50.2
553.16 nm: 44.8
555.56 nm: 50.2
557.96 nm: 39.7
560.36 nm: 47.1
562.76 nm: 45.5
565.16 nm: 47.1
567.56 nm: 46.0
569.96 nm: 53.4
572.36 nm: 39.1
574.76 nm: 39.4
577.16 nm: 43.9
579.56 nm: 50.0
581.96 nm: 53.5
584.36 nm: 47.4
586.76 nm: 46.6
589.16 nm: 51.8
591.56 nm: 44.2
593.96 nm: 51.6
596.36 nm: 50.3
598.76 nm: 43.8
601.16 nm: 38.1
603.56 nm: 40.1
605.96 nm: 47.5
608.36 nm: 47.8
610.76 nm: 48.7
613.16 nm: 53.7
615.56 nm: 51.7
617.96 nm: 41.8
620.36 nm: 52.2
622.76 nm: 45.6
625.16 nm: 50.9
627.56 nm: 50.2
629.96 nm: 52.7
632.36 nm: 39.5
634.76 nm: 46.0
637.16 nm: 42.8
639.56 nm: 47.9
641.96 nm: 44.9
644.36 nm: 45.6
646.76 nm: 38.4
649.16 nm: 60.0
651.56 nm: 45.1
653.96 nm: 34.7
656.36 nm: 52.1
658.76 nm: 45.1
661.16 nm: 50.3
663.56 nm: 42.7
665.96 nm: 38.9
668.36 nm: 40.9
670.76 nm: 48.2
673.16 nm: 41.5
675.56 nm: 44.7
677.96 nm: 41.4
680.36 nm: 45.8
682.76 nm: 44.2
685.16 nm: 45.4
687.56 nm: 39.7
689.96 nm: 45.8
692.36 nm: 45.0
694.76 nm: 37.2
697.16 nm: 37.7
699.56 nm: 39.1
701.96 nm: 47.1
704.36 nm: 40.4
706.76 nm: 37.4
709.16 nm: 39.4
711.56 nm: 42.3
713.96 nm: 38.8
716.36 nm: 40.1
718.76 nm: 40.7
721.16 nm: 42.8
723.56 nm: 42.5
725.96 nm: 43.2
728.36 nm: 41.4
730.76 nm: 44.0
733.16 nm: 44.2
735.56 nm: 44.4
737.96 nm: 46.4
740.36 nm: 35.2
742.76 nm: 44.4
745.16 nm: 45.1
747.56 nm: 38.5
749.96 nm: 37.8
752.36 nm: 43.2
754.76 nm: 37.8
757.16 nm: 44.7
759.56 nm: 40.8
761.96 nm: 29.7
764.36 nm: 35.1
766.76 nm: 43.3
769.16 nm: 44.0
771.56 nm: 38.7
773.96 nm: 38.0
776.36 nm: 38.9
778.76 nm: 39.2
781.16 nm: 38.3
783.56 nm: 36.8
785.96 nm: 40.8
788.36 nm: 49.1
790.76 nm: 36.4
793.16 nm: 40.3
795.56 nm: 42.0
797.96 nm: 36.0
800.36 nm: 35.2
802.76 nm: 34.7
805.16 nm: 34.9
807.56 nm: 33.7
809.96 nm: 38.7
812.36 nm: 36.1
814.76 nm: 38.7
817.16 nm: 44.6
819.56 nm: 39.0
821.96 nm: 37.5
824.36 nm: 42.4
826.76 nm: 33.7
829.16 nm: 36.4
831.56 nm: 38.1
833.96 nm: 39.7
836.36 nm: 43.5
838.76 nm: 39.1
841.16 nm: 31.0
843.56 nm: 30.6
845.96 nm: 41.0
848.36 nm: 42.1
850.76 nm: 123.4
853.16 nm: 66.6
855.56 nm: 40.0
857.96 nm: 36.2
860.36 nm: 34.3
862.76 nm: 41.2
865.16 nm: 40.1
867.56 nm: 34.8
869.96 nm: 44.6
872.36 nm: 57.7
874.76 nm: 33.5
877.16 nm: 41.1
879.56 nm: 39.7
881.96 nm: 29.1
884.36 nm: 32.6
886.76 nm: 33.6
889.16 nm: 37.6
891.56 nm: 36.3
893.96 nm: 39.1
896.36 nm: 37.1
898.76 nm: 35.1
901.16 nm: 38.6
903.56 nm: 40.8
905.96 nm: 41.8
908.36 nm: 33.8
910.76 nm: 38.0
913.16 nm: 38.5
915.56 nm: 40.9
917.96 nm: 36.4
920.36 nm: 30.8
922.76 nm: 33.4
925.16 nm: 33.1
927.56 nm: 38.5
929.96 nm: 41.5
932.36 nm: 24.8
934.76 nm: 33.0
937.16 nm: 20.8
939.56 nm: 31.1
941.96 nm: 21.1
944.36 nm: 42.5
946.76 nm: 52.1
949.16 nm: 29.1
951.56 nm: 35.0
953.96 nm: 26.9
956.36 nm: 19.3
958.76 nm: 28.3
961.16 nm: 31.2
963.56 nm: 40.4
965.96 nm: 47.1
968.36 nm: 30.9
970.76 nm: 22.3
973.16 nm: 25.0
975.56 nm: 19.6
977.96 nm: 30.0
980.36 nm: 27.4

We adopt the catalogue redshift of 0.297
